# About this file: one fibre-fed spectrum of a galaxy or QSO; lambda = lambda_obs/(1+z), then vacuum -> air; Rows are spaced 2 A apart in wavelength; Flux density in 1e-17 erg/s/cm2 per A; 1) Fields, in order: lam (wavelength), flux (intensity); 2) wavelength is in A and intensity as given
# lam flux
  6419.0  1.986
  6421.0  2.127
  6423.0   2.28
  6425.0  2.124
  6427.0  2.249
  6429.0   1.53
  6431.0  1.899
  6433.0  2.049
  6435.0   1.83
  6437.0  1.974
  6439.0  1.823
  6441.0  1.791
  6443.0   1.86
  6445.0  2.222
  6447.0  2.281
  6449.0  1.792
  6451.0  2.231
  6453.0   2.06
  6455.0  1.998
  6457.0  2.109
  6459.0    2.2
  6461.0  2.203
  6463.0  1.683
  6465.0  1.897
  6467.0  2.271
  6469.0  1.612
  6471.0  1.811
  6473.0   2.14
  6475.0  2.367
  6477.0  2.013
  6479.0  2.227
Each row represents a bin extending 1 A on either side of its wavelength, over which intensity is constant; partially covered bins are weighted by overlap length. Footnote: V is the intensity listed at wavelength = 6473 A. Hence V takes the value 2.14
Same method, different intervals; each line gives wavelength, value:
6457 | 2.109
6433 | 2.049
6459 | 2.2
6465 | 1.897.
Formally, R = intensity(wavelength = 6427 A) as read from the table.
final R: 2.249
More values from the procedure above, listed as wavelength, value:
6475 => 2.367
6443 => 1.86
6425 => 2.124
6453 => 2.06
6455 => 1.998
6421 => 2.127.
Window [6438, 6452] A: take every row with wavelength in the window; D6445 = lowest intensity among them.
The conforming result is 1.791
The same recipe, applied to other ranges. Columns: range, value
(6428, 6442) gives 1.53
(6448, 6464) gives 1.683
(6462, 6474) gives 1.612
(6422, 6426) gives 2.124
